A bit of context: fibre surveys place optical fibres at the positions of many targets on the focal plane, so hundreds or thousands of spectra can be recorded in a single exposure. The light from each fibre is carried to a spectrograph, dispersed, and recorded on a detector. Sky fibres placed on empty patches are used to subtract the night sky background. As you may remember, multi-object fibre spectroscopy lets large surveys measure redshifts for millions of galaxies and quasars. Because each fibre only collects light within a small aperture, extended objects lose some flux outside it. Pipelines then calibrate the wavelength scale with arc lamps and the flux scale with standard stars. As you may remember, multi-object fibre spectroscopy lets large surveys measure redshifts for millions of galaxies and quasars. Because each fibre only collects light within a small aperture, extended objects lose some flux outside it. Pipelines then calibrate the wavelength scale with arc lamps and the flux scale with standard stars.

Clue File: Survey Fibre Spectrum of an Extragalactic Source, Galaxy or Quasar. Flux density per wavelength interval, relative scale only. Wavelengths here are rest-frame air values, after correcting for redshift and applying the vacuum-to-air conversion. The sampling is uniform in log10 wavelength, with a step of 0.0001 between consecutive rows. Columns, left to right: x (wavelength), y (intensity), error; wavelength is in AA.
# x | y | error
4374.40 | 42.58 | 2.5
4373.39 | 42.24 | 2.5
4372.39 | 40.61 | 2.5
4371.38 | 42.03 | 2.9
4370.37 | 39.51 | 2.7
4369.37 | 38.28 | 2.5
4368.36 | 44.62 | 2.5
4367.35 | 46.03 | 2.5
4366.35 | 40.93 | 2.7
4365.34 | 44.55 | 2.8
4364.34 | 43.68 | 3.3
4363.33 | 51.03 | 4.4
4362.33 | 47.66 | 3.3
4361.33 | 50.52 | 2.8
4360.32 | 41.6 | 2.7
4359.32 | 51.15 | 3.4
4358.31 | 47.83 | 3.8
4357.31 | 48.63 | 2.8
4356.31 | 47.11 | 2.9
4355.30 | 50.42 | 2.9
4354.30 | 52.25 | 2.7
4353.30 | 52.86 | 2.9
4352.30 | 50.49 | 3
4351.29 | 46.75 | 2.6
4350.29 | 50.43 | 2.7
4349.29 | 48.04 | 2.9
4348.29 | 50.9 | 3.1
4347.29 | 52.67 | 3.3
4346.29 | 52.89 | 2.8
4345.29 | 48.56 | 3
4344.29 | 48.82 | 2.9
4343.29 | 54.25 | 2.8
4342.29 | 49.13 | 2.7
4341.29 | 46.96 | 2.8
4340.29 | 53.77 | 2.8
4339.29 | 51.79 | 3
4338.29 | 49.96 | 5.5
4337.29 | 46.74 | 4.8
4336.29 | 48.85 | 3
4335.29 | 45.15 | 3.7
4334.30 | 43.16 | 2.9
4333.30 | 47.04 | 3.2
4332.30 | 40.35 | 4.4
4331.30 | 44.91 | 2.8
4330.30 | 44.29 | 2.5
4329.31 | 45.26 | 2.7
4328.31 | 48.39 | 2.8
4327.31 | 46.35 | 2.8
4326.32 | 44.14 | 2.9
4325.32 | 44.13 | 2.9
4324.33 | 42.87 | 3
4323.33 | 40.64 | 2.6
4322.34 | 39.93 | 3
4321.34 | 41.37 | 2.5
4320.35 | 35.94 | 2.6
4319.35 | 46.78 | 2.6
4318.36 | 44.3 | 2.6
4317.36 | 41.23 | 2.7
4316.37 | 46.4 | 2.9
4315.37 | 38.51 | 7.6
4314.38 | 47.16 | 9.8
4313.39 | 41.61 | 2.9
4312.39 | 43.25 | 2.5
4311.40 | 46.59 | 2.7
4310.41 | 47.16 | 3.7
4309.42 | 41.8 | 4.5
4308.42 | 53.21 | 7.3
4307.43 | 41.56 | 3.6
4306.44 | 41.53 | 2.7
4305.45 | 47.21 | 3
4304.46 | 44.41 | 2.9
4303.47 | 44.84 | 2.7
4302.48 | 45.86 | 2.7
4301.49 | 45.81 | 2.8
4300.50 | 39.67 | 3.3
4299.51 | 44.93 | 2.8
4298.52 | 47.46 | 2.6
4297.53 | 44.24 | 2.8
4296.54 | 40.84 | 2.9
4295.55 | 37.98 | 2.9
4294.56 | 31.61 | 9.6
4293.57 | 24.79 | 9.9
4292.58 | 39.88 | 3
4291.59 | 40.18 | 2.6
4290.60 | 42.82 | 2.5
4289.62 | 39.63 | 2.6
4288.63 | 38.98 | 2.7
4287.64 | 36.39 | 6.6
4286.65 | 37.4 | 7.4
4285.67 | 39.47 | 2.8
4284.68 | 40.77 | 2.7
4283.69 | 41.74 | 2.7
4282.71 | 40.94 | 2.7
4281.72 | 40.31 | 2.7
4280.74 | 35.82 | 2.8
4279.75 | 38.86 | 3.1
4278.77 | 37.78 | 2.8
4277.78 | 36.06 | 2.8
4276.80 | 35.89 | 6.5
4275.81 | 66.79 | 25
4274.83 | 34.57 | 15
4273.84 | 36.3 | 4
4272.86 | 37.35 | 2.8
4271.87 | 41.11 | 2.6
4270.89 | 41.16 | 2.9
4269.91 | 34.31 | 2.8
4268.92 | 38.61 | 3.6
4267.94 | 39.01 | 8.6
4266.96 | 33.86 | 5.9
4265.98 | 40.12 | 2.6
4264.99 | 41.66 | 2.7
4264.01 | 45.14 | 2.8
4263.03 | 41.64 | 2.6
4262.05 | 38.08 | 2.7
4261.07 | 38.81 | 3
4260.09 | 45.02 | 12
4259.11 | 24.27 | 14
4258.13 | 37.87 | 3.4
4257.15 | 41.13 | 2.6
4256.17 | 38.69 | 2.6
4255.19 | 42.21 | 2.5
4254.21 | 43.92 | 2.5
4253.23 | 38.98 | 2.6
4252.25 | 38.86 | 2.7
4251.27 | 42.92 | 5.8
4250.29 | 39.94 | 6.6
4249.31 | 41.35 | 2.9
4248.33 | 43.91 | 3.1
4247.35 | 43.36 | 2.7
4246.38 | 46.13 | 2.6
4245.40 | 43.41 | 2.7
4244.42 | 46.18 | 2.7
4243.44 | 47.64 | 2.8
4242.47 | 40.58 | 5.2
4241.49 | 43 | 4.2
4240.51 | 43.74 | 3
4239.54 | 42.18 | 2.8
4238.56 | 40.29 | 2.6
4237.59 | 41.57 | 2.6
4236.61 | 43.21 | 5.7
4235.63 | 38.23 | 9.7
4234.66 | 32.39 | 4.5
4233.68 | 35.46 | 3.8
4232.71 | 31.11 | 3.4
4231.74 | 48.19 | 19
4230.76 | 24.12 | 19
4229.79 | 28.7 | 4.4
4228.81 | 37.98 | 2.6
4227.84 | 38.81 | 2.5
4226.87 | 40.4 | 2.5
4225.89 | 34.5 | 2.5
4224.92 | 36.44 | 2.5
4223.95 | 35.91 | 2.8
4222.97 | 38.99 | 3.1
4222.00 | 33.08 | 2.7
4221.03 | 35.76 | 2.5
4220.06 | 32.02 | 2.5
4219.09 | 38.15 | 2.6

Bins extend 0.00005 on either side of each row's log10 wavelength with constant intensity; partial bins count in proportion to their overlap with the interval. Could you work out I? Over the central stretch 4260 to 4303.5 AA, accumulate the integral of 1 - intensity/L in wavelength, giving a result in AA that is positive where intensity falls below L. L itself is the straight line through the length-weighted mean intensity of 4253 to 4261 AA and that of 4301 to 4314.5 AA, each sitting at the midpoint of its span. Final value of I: 2.0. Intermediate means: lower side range 39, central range 40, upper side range 45.1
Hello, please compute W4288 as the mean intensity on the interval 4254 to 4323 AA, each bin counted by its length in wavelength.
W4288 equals 40.9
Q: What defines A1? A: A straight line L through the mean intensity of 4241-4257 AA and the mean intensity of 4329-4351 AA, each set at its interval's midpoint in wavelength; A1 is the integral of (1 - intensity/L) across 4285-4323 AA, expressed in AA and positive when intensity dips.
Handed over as 3.4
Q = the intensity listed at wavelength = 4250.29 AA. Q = 39.94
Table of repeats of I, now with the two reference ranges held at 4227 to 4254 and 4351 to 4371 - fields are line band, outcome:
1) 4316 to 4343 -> -0.1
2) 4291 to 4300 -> 0.8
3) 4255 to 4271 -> 1.0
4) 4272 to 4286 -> 0.7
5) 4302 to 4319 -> -0.2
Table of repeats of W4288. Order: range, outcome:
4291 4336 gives 43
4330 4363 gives 48.7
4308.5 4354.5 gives 46.4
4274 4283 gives 40.6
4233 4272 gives 40.4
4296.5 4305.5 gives 44.6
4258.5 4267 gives 39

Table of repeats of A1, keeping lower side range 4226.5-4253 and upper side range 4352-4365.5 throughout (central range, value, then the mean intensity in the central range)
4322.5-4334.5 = 0.6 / 44.2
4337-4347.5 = -0.7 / 50.5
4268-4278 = 0.5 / 40.3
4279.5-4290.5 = 1.0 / 39.3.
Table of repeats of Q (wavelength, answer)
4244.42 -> 46.18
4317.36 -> 41.23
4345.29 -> 48.56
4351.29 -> 46.75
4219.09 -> 38.15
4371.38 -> 42.03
